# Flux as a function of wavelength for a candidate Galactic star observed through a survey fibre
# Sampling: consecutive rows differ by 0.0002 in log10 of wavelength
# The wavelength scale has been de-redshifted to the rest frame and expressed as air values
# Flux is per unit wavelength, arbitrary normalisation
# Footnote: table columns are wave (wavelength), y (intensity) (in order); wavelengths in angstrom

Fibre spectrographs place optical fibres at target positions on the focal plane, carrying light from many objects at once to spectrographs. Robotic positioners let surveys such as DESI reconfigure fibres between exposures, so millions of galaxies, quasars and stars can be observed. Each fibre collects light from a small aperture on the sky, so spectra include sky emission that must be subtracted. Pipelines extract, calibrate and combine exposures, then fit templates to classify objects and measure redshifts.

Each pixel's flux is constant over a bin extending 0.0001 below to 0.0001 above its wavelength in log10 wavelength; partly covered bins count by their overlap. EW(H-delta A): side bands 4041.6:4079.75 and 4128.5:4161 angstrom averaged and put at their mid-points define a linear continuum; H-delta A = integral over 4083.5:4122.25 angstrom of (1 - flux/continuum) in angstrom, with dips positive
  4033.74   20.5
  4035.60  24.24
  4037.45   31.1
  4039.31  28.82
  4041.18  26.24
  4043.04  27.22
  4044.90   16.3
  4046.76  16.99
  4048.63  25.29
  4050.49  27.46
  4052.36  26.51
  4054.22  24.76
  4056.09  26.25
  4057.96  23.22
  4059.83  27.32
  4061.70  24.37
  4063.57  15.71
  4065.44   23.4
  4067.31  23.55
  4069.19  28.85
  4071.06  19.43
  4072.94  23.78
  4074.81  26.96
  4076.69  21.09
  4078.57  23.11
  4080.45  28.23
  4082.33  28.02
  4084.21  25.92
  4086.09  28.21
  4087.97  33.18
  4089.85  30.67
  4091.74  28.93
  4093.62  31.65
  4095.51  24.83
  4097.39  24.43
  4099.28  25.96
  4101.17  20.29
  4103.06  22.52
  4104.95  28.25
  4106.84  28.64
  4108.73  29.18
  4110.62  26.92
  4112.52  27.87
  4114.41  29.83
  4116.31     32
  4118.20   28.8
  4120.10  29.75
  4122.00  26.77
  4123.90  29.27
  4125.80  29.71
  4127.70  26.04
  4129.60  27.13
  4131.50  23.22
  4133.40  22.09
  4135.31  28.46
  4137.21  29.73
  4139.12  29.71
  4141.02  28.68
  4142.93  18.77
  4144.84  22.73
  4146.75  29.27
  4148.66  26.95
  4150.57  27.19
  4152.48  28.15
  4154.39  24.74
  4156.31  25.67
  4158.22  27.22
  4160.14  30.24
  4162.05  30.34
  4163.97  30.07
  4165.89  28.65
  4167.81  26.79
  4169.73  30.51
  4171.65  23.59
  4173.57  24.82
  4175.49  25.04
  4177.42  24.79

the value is -4.4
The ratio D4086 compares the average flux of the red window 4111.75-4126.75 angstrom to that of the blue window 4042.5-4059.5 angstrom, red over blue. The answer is 1.23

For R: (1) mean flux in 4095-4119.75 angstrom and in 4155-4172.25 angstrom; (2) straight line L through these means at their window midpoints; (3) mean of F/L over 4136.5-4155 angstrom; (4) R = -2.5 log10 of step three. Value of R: 0.05 mag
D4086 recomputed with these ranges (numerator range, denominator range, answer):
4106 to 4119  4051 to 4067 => 1.21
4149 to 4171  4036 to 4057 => 1.11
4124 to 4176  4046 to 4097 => 1.06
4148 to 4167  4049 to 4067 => 1.15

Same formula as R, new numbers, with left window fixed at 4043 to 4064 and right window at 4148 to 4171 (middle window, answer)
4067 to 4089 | -0.06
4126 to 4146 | 0.05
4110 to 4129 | -0.09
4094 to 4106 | 0.03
